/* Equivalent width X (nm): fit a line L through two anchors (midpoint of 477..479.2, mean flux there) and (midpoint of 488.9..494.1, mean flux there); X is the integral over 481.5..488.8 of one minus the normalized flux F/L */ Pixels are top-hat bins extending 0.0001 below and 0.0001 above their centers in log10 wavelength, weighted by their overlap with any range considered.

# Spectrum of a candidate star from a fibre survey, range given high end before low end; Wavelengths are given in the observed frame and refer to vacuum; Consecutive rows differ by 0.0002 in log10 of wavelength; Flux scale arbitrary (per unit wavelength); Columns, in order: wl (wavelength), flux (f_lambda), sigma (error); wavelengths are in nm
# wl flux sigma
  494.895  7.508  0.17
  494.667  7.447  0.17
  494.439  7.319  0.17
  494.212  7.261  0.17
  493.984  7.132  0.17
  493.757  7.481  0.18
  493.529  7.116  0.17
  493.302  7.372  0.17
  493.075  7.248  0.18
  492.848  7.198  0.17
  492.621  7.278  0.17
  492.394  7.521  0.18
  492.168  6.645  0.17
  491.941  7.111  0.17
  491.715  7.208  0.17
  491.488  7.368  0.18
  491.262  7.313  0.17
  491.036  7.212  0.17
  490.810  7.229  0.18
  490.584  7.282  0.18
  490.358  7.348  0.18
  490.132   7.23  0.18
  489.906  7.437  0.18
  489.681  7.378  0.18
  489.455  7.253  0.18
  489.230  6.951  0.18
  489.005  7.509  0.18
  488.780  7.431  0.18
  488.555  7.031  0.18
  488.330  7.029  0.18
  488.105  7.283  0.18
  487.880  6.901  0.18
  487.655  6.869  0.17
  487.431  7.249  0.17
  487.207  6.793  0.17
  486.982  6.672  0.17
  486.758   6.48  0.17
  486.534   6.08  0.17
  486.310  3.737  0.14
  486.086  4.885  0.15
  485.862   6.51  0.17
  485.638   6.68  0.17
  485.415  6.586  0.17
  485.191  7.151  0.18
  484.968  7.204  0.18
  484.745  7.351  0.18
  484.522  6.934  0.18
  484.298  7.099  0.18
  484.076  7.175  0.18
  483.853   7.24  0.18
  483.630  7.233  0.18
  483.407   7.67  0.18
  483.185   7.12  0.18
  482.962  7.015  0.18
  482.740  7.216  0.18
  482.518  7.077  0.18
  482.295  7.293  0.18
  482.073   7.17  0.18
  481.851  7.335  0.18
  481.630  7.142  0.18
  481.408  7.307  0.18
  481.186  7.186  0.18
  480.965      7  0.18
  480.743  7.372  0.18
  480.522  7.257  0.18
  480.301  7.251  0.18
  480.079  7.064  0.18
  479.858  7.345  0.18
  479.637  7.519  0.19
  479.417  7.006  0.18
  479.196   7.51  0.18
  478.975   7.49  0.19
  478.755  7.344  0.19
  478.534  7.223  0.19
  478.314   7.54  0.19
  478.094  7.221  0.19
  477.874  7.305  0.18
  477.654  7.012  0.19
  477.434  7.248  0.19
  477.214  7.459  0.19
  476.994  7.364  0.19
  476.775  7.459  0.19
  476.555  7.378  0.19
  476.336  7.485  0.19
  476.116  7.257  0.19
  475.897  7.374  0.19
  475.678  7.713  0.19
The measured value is 0.43 nm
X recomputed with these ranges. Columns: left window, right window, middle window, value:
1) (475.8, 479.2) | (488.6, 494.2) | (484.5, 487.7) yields 0.37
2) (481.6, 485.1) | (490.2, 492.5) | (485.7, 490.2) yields 0.30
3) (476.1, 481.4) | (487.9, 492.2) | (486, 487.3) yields 0.26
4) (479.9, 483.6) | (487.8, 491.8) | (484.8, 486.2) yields 0.14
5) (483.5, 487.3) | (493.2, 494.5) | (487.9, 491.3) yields -0.16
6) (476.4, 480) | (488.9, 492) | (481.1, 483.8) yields 0.03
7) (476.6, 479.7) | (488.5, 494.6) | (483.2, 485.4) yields 0.03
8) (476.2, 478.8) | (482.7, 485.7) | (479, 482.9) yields -0.01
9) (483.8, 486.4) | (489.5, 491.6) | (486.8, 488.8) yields -0.02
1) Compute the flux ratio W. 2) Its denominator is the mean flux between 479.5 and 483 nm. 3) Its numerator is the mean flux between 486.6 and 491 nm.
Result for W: 0.98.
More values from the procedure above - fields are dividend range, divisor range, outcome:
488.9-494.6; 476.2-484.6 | 1.00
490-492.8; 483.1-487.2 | 1.09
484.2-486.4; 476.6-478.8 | 0.88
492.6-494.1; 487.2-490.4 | 1.01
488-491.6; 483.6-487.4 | 1.11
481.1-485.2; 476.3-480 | 0.98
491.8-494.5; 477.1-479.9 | 0.99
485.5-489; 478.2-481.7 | 0.90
